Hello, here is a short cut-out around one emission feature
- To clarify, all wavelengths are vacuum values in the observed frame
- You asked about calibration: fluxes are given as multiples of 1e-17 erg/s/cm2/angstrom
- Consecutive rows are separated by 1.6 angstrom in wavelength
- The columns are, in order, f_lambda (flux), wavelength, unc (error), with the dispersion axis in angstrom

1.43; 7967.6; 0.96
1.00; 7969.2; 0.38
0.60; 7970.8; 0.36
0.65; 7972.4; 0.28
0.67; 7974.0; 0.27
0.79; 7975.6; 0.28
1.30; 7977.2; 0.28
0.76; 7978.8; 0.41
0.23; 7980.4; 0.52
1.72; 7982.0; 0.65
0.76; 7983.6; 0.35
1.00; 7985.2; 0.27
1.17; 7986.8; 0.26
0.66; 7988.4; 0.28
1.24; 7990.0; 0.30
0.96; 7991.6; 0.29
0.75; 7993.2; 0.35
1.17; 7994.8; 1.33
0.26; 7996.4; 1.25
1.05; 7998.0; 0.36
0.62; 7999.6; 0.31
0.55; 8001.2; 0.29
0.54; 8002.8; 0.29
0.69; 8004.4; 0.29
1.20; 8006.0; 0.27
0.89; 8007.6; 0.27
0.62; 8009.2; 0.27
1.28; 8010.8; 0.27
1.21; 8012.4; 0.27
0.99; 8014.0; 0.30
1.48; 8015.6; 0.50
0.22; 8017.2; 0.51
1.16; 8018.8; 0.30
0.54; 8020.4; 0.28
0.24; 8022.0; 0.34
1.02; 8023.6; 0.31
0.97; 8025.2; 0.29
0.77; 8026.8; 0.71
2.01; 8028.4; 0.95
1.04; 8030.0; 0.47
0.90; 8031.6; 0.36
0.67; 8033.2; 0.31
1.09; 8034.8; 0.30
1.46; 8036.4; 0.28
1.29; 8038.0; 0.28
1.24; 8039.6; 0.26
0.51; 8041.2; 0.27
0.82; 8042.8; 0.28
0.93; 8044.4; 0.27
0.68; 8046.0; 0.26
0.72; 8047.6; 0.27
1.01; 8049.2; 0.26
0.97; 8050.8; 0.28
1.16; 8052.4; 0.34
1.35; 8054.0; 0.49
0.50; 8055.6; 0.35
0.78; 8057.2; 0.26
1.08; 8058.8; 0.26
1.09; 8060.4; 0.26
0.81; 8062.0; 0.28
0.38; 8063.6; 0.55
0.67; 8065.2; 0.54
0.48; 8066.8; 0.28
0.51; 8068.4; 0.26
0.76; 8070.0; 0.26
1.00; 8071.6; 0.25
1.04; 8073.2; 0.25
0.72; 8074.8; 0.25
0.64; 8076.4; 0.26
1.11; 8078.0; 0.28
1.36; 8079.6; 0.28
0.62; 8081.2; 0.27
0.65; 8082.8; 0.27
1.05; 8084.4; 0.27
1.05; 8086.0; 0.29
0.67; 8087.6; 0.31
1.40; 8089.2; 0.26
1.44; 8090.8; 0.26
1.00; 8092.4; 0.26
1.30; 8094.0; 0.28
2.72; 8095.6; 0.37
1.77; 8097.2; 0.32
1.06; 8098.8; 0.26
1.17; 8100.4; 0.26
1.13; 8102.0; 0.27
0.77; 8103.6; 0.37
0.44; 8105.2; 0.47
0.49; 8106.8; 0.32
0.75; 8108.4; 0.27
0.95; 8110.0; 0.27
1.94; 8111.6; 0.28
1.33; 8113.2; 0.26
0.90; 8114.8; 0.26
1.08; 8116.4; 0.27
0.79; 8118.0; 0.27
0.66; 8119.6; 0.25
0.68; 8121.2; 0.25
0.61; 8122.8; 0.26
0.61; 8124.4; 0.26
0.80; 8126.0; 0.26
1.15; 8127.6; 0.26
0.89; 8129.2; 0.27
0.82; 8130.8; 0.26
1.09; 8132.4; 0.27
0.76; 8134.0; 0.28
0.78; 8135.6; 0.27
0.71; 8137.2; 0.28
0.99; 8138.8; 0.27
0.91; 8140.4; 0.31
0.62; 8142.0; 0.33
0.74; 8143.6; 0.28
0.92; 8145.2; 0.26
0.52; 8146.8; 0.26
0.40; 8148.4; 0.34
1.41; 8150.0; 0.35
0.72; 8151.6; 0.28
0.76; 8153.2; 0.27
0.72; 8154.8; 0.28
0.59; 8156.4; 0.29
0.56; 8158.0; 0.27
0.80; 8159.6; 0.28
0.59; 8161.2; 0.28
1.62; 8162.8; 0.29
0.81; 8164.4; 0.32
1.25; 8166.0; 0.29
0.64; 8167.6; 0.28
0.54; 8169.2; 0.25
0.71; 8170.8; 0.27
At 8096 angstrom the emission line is [S II]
